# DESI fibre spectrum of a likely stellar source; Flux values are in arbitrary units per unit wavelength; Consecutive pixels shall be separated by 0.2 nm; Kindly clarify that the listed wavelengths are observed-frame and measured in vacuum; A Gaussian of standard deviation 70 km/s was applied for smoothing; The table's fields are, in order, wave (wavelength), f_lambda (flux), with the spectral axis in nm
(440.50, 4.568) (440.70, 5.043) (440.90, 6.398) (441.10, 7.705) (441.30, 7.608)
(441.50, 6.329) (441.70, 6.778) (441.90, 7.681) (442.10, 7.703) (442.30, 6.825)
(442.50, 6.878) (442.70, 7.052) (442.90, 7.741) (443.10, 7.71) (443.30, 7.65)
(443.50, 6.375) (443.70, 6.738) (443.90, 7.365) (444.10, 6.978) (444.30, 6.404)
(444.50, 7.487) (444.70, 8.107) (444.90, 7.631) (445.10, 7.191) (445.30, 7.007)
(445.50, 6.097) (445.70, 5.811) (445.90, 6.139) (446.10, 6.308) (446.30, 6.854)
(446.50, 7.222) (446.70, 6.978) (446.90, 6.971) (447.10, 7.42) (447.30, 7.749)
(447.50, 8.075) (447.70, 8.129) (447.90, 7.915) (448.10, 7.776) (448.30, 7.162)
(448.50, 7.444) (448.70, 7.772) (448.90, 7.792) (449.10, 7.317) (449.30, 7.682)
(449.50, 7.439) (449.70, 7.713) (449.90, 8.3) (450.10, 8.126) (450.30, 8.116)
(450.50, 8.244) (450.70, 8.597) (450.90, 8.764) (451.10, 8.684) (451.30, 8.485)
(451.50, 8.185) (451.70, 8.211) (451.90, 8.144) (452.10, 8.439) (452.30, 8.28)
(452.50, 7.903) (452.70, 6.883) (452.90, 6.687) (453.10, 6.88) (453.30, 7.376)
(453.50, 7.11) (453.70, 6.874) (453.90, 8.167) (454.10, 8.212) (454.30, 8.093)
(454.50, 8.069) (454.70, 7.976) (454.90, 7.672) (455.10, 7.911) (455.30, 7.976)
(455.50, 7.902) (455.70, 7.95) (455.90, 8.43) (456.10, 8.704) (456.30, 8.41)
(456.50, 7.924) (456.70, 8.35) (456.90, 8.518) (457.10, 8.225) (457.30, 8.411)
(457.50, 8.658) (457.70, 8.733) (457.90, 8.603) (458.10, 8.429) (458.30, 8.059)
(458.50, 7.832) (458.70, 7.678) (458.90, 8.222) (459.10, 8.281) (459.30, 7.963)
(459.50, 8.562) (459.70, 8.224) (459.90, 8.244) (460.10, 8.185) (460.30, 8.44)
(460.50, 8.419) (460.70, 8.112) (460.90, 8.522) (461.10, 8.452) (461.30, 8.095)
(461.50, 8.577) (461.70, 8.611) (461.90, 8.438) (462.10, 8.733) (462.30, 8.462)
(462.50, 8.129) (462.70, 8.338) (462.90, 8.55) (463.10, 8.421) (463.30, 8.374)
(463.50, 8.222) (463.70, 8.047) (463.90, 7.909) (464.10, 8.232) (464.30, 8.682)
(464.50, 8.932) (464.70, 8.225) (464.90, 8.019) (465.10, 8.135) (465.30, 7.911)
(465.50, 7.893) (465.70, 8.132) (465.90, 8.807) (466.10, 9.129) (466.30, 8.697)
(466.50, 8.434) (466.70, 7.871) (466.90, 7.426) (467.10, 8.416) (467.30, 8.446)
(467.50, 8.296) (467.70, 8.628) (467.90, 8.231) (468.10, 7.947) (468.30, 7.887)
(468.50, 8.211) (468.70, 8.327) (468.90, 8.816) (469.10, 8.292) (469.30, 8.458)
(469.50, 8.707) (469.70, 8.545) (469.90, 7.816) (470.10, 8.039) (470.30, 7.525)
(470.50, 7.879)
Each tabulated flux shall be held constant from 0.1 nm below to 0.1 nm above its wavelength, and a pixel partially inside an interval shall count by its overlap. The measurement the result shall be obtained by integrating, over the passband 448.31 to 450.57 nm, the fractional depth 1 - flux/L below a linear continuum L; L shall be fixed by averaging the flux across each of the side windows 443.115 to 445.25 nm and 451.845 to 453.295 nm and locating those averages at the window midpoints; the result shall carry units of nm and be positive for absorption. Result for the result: -0.105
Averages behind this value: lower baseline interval 7.21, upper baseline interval 7.57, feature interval 7.78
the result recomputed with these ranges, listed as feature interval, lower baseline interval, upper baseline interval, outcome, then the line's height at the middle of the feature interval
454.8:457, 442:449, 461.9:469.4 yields -0.11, 7.78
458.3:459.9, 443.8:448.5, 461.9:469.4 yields -0.04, 7.93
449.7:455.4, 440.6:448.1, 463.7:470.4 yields -0.32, 7.52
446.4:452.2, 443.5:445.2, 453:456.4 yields -0.29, 7.51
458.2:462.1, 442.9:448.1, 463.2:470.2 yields -0.16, 7.94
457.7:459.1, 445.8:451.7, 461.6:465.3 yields -0.01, 8.13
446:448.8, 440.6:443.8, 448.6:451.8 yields 0.11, 7.71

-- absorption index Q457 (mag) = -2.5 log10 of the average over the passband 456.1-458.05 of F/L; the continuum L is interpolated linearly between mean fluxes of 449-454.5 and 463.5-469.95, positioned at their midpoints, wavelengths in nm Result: -0.053 mag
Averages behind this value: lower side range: 7.89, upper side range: 8.3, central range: 8.44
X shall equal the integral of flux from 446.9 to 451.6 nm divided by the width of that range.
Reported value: 7.93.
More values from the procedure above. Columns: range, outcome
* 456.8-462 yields 8.33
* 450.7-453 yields 8.08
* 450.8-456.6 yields 7.94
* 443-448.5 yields 7.16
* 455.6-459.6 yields 8.3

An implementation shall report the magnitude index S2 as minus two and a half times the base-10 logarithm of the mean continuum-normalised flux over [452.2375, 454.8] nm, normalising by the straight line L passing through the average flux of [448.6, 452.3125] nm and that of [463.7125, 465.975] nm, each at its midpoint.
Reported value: 0.08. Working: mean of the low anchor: 8.12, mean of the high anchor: 8.25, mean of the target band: 7.57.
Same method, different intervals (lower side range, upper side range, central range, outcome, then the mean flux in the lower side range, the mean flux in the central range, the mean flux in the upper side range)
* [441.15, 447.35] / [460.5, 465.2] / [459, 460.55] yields -0.02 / 7.06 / 8.29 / 8.36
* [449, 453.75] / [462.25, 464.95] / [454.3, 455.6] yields 0.01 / 7.86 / 7.93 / 8.33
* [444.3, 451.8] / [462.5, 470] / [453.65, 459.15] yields -0.03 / 7.58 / 8.16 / 8.31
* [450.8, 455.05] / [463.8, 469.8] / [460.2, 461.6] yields -0.03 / 7.86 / 8.37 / 8.32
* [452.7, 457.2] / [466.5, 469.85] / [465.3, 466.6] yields -0.03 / 7.86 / 8.47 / 8.28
